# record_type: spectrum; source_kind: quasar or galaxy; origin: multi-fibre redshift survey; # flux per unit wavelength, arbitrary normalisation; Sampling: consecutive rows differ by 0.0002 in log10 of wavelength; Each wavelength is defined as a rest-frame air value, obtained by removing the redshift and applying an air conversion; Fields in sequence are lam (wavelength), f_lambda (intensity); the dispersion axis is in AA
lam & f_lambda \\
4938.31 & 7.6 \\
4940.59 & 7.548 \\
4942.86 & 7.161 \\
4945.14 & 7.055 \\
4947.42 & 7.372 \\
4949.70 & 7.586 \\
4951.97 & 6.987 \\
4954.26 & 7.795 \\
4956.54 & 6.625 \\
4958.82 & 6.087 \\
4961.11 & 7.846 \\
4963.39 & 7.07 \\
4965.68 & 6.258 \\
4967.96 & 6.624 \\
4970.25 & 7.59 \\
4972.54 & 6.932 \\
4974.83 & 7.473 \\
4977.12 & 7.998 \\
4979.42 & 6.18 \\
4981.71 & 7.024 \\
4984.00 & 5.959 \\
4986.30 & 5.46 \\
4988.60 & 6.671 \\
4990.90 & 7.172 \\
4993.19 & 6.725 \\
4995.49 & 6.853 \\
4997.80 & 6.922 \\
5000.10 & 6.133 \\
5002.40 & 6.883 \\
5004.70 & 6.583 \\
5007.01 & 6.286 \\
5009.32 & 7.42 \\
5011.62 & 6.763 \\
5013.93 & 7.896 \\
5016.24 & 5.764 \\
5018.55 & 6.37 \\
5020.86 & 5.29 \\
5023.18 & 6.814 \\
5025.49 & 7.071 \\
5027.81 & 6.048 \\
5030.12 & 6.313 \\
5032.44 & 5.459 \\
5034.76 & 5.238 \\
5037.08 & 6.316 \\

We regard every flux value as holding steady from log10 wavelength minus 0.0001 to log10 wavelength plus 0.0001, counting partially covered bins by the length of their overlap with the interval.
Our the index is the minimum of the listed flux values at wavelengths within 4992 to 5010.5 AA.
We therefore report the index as 6.133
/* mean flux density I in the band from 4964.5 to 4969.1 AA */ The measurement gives 6.45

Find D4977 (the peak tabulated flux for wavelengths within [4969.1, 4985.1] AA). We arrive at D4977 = 7.998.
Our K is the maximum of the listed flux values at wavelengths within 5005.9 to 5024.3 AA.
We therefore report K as 7.896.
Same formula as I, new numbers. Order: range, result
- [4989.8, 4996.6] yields 6.92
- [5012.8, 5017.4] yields 6.82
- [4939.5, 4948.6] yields 7.28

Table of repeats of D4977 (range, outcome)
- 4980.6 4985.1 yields 7.024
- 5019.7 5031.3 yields 7.071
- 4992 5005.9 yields 6.922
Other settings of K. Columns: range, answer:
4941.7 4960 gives 7.795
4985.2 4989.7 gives 6.671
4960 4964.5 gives 7.846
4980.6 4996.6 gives 7.172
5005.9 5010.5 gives 7.42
